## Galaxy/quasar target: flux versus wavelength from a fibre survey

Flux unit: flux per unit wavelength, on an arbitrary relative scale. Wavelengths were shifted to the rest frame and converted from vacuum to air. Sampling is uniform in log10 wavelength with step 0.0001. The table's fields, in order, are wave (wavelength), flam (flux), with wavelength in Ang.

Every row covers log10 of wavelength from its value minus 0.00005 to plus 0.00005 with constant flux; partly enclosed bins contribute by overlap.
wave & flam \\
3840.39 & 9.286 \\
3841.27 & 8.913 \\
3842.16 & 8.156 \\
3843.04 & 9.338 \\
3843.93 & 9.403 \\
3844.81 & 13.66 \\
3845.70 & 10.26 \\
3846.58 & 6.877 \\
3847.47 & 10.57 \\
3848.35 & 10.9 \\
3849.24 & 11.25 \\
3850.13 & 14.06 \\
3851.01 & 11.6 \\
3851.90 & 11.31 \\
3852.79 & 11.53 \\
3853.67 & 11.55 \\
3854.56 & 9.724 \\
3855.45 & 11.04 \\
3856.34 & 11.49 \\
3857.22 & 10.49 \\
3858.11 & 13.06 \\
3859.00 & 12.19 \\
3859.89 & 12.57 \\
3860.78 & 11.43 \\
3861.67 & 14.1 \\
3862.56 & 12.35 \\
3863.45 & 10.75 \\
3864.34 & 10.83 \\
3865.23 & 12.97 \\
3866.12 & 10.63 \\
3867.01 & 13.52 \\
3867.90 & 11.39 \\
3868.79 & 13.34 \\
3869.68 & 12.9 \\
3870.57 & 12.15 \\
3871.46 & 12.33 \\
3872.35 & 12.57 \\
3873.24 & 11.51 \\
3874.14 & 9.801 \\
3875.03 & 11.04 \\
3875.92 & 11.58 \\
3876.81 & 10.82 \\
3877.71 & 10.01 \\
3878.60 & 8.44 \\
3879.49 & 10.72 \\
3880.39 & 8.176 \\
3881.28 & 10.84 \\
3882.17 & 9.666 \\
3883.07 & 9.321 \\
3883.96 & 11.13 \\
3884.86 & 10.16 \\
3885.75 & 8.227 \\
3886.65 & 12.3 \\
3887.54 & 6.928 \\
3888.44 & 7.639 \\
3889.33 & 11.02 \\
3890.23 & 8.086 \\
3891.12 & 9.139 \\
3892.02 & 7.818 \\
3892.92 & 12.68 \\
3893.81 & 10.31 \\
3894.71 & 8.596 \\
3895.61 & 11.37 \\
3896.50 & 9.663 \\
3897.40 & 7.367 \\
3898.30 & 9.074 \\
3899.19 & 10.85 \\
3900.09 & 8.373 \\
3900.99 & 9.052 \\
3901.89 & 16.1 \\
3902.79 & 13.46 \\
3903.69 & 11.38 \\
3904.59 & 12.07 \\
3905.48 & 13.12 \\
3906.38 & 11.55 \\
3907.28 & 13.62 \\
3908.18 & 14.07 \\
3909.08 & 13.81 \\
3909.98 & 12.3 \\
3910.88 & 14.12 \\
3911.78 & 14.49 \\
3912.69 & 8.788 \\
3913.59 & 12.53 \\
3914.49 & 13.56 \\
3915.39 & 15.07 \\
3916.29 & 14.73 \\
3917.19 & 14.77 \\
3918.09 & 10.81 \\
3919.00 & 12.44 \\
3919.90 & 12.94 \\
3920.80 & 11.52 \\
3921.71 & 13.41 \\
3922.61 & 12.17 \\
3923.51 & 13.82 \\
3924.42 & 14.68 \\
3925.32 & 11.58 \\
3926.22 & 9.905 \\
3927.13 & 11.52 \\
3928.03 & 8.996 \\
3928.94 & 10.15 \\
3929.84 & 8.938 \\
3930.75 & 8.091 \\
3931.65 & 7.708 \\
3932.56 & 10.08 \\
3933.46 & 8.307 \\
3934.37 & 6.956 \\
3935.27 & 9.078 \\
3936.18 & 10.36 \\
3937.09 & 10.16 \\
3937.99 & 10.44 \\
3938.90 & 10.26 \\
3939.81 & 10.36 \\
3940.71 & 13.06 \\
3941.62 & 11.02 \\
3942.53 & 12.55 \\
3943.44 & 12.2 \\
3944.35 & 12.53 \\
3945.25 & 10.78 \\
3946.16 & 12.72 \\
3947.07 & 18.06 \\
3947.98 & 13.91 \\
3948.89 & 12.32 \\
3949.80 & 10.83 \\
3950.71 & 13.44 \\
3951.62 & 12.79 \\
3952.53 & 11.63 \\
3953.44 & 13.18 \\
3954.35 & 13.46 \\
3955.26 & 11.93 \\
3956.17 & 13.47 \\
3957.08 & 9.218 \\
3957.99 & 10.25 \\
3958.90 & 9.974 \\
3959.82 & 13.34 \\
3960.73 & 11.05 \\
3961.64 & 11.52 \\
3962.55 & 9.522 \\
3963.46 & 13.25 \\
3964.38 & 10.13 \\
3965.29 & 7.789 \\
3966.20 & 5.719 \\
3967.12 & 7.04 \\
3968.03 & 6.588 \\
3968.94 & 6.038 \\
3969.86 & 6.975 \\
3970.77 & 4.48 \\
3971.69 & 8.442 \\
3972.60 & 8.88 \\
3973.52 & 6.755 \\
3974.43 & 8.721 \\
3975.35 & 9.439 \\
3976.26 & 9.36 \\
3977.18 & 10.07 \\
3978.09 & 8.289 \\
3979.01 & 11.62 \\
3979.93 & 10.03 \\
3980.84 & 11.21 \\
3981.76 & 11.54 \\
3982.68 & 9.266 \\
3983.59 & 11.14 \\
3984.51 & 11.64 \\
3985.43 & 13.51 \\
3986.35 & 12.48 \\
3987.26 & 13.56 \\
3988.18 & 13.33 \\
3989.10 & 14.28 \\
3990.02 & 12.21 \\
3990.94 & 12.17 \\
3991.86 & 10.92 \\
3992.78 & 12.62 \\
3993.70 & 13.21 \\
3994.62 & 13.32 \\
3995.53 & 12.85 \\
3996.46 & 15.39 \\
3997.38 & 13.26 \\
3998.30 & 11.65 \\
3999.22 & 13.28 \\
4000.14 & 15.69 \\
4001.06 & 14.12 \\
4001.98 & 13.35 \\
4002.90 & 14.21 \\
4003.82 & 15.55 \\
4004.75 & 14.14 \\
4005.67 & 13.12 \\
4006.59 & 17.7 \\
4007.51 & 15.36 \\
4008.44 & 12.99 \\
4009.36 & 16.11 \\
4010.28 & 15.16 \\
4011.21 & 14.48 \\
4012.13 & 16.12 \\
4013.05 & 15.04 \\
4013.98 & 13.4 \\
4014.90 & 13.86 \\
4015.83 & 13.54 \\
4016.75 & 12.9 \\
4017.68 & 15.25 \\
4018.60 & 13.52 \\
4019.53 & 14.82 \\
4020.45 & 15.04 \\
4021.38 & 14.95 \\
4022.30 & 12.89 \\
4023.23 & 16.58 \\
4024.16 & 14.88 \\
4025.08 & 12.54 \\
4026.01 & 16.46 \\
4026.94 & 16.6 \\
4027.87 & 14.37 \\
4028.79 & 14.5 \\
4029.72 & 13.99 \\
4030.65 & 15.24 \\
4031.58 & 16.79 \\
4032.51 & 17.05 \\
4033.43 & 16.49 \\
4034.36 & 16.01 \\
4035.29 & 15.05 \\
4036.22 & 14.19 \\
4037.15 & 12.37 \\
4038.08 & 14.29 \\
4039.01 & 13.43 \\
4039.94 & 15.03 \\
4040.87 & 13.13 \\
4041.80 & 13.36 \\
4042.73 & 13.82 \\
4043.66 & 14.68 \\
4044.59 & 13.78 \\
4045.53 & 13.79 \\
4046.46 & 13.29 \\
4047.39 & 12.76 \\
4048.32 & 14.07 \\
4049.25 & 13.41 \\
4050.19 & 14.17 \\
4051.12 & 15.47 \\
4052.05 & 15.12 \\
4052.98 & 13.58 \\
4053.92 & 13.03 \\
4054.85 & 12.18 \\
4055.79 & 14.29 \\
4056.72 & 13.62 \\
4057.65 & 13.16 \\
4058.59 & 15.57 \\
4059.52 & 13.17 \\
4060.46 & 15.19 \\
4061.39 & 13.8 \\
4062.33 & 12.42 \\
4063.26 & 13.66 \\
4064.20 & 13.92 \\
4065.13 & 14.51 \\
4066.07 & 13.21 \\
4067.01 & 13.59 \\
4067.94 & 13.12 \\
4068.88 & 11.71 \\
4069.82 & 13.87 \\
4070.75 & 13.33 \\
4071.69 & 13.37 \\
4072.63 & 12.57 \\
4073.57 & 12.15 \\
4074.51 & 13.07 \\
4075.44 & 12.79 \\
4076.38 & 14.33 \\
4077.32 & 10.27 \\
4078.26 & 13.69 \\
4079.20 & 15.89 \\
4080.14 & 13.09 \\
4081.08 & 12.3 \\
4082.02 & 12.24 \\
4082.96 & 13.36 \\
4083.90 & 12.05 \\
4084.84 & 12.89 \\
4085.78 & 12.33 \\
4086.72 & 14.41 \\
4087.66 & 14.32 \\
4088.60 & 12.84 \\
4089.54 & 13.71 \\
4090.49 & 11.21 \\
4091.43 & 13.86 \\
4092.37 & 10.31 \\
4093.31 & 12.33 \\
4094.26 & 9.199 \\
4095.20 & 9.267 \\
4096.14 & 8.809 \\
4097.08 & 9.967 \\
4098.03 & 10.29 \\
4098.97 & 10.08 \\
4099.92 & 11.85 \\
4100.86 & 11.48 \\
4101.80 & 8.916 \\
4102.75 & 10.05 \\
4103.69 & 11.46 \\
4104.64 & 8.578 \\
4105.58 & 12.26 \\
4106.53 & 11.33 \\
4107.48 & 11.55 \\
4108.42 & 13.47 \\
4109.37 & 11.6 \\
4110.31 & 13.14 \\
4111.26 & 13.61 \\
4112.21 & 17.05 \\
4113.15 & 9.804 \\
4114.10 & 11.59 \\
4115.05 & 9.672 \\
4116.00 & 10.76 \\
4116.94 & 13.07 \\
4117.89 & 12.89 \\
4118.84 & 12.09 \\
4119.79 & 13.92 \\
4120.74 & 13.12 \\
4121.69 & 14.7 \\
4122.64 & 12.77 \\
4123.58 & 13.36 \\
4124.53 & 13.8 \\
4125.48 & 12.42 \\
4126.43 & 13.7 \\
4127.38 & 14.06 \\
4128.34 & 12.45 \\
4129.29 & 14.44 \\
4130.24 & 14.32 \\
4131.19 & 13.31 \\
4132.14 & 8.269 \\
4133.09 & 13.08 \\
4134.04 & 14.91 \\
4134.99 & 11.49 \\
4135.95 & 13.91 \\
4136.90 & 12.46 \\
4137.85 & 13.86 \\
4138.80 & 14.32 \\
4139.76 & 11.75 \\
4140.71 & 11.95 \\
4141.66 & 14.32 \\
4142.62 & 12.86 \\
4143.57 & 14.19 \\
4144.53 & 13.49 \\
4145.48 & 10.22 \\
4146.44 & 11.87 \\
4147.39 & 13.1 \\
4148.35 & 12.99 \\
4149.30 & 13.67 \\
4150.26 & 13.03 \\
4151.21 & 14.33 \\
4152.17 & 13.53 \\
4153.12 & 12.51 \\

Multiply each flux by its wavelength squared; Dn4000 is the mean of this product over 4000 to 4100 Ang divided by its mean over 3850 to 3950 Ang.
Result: 1.30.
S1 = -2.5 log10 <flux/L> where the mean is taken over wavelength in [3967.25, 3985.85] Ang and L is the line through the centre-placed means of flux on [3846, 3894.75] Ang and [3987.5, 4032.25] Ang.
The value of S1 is 0.42 mag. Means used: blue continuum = 10.9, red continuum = 14.3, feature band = 9.16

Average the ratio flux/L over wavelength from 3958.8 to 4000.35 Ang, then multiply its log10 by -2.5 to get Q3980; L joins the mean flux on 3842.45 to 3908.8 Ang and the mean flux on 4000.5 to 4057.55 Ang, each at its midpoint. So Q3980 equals 0.24 mag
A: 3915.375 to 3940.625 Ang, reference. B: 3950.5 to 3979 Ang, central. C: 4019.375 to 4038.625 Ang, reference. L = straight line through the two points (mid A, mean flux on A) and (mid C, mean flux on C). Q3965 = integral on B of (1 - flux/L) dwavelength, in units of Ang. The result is 6.1 Ang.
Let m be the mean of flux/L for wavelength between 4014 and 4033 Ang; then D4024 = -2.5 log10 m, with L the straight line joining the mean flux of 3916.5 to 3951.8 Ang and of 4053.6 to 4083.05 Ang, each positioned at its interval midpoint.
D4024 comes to -0.16 mag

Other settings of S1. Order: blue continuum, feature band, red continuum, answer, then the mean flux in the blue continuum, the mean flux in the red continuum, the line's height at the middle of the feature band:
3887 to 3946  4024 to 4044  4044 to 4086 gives -0.14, 11.2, 13.4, 12.9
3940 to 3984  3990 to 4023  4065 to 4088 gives -0.21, 10.6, 13.1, 11.6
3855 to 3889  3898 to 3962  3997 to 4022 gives 0.06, 11.1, 14.4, 12.5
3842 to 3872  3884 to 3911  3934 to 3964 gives 0.08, 11.5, 11.7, 11.6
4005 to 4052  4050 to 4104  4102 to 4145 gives 0.08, 14.6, 12.7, 13.6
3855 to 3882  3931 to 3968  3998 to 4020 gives 0.20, 11.5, 14.4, 13.2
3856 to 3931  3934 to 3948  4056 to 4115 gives 0.01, 11.4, 12.4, 11.6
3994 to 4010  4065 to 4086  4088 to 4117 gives -0.07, 14.2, 11.4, 12.2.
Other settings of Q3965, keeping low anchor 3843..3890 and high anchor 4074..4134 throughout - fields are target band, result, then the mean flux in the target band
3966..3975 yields 3.5 Ang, 7.02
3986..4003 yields -2.2 Ang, 13.2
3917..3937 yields 1.0 Ang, 10.8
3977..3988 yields 0.3 Ang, 11.3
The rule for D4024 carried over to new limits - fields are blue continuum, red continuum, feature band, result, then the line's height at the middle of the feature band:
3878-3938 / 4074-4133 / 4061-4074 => -0.105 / 12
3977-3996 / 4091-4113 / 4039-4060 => -0.193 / 11.6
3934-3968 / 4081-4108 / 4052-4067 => -0.201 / 11.4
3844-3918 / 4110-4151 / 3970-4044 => -0.097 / 12.1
